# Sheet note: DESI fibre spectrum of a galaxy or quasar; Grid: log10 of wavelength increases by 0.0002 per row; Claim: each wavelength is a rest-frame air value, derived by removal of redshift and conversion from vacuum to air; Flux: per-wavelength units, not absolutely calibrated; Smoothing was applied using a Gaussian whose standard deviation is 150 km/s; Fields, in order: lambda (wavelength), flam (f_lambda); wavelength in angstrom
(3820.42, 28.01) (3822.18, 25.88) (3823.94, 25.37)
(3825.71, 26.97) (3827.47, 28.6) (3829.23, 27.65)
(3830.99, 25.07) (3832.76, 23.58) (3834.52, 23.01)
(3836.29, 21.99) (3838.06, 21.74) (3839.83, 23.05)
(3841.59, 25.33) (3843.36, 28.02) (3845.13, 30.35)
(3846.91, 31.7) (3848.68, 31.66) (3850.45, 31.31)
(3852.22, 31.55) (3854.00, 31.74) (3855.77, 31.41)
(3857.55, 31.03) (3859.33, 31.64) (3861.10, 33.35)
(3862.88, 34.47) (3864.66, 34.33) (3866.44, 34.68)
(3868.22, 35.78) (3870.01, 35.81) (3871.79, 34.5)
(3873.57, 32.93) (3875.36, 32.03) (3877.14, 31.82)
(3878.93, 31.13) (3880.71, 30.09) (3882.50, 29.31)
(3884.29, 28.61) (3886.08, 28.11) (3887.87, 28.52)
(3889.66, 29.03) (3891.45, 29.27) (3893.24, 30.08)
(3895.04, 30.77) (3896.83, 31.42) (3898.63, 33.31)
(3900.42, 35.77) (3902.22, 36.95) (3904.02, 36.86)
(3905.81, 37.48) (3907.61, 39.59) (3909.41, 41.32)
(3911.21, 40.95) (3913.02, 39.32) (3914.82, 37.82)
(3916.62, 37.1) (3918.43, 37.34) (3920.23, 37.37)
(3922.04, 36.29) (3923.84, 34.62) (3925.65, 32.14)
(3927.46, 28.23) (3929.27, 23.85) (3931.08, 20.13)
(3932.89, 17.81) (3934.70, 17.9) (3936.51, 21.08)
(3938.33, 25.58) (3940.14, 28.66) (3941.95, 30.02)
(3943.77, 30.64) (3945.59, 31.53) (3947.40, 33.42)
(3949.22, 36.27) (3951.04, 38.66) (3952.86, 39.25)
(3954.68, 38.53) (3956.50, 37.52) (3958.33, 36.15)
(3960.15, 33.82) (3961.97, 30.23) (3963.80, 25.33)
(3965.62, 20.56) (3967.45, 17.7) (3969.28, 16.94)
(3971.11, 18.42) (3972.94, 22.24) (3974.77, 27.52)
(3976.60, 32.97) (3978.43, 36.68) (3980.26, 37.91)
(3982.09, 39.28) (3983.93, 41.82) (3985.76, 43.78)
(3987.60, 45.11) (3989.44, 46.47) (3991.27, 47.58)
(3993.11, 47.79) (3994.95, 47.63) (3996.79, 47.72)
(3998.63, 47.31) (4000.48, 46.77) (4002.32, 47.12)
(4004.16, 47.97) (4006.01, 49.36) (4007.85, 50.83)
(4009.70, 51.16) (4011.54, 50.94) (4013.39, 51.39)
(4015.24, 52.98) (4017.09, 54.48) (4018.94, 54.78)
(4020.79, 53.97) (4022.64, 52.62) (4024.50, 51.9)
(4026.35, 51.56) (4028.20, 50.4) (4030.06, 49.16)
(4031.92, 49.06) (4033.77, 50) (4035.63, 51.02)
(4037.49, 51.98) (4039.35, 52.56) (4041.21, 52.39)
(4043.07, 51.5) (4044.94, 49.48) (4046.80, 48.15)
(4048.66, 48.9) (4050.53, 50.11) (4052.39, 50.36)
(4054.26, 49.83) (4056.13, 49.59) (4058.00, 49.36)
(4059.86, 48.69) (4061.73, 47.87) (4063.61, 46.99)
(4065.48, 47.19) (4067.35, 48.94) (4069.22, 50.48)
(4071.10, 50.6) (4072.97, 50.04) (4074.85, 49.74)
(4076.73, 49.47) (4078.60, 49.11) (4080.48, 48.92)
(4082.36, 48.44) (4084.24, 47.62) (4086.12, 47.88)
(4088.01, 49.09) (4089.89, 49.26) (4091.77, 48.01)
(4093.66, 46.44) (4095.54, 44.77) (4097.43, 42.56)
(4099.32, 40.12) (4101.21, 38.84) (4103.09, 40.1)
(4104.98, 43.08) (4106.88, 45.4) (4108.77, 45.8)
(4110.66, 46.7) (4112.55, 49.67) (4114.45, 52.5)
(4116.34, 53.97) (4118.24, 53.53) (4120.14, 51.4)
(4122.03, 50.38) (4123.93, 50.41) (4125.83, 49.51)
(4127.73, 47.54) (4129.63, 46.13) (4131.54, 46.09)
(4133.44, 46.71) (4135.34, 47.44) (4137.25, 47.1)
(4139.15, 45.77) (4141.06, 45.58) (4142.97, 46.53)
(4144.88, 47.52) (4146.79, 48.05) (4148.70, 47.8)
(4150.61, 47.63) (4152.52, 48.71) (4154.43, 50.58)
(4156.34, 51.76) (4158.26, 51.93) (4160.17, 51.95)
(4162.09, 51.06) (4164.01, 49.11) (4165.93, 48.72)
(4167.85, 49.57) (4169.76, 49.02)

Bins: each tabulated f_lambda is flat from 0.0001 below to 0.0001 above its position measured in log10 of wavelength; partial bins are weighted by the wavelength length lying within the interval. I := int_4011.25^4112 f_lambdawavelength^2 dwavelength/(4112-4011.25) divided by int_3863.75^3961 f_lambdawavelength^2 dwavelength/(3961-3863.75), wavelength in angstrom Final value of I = 1.61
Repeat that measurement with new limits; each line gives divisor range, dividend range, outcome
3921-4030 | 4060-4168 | 1.35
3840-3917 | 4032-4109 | 1.61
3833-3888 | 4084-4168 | 1.80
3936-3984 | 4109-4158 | 1.74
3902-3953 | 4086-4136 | 1.59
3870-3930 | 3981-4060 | 1.57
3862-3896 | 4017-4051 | 1.75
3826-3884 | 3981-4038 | 1.77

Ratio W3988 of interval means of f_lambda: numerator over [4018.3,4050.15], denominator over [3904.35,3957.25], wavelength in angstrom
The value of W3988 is 1.56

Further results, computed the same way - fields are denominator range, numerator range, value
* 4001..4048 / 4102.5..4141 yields 0.94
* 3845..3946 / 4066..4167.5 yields 1.51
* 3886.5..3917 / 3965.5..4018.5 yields 1.19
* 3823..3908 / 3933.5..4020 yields 1.24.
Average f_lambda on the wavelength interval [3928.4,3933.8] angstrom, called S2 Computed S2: 20.6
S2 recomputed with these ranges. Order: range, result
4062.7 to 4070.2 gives 48.4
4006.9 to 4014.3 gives 51.1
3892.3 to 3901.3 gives 32.3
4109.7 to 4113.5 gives 48.2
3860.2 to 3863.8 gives 34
